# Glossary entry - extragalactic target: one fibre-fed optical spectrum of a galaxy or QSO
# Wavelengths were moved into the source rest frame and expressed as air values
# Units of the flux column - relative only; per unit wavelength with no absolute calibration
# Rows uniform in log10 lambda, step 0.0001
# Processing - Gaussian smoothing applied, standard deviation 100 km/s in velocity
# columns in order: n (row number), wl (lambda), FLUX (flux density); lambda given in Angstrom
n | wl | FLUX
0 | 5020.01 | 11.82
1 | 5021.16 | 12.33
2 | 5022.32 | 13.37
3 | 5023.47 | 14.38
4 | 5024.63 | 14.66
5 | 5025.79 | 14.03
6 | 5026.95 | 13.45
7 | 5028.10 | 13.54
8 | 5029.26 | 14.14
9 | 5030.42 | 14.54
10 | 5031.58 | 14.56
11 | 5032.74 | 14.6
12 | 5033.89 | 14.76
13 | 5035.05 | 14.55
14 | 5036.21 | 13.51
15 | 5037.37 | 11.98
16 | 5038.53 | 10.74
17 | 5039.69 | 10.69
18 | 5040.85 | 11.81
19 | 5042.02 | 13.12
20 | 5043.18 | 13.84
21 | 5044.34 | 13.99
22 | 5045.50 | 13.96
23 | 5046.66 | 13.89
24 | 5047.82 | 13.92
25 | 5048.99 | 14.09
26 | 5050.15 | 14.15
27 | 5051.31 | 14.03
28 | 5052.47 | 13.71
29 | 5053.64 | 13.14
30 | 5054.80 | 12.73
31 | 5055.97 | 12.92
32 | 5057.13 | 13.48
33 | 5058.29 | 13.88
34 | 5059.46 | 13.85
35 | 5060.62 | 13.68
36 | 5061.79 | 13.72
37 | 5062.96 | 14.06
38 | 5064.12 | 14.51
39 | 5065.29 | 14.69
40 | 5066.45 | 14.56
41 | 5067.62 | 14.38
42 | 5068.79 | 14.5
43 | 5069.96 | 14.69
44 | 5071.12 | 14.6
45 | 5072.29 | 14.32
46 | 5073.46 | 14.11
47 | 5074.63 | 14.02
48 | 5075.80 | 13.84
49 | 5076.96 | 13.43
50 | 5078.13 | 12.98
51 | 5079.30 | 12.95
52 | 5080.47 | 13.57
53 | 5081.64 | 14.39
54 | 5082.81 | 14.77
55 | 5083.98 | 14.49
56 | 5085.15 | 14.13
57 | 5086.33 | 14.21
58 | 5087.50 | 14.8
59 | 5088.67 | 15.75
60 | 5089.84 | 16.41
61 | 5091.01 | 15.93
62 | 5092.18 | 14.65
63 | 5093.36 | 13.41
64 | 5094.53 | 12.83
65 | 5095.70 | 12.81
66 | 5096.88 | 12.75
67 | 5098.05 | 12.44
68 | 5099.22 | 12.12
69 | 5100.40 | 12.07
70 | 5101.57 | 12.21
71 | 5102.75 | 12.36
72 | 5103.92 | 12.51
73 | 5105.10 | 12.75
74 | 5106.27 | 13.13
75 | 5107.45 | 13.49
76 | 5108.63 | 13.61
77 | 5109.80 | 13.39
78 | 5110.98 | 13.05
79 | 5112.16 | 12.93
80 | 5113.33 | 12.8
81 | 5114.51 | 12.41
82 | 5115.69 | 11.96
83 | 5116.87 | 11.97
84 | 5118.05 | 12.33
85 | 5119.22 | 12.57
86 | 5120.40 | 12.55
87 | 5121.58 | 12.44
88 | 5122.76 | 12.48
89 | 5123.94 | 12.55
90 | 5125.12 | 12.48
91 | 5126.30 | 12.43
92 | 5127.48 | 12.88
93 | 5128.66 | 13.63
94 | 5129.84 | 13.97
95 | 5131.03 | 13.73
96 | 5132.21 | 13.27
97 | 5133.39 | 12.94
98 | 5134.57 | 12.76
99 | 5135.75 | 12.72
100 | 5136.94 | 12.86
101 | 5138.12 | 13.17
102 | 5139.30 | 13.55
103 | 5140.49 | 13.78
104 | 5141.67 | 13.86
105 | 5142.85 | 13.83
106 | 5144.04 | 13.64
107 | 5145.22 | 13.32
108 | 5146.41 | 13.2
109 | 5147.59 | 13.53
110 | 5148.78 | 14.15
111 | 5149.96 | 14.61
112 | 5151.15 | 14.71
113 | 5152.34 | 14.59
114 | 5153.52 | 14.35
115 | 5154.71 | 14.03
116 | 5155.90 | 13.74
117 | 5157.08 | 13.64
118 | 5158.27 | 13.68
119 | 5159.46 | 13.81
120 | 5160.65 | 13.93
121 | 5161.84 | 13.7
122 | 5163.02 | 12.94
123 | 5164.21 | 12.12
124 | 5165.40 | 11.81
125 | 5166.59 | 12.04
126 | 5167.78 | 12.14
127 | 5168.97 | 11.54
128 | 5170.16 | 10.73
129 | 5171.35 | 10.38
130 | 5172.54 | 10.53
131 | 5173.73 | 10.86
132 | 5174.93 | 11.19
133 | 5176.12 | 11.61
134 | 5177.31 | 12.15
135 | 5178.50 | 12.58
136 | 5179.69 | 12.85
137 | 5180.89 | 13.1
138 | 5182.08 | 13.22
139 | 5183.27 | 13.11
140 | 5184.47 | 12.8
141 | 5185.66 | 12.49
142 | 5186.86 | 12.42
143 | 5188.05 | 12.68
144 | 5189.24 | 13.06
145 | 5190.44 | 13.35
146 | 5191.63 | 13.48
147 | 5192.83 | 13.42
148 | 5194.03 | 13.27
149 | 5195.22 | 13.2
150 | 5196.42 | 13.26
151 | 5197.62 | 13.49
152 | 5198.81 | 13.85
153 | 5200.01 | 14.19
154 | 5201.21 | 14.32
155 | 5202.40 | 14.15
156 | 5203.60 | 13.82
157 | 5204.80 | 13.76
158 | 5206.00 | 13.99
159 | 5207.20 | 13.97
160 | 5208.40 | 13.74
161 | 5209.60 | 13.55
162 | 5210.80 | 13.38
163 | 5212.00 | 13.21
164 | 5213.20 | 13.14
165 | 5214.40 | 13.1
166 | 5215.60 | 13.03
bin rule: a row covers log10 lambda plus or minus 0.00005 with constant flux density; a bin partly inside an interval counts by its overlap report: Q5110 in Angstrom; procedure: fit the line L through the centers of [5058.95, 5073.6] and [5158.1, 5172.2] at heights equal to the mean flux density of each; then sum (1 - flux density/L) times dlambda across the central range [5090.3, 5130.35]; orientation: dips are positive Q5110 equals 1.58 Angstrom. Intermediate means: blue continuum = 14.3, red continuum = 12.3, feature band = 12.9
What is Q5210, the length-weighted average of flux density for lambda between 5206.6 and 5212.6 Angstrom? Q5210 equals 13.6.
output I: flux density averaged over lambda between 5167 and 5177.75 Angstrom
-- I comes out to 11.2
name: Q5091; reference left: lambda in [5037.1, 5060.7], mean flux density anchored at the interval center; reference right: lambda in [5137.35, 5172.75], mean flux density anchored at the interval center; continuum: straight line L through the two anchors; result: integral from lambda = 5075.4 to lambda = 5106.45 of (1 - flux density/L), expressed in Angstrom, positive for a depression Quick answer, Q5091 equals -0.96 Angstrom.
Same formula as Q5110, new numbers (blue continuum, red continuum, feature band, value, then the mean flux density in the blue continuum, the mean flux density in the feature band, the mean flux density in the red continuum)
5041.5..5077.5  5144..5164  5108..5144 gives 2.3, 13.9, 13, 13.8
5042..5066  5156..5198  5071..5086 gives -0.4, 13.8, 13.9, 12.6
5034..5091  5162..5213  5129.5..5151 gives -0.5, 13.9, 13.5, 12.8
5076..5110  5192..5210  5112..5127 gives 1.3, 13.6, 12.4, 13.7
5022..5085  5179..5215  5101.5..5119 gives 1.1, 13.8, 12.7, 13.4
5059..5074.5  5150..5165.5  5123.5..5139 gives 0.9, 14.3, 13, 13.7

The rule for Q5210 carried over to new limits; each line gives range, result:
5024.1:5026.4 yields 14.3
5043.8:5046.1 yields 14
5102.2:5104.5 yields 12.5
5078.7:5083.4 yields 13.9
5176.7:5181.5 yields 12.7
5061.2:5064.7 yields 14.1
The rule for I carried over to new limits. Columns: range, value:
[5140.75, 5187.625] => 12.9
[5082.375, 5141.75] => 13.2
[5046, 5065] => 13.7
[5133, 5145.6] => 13.3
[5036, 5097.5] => 13.8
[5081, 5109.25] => 13.7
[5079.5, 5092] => 14.8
